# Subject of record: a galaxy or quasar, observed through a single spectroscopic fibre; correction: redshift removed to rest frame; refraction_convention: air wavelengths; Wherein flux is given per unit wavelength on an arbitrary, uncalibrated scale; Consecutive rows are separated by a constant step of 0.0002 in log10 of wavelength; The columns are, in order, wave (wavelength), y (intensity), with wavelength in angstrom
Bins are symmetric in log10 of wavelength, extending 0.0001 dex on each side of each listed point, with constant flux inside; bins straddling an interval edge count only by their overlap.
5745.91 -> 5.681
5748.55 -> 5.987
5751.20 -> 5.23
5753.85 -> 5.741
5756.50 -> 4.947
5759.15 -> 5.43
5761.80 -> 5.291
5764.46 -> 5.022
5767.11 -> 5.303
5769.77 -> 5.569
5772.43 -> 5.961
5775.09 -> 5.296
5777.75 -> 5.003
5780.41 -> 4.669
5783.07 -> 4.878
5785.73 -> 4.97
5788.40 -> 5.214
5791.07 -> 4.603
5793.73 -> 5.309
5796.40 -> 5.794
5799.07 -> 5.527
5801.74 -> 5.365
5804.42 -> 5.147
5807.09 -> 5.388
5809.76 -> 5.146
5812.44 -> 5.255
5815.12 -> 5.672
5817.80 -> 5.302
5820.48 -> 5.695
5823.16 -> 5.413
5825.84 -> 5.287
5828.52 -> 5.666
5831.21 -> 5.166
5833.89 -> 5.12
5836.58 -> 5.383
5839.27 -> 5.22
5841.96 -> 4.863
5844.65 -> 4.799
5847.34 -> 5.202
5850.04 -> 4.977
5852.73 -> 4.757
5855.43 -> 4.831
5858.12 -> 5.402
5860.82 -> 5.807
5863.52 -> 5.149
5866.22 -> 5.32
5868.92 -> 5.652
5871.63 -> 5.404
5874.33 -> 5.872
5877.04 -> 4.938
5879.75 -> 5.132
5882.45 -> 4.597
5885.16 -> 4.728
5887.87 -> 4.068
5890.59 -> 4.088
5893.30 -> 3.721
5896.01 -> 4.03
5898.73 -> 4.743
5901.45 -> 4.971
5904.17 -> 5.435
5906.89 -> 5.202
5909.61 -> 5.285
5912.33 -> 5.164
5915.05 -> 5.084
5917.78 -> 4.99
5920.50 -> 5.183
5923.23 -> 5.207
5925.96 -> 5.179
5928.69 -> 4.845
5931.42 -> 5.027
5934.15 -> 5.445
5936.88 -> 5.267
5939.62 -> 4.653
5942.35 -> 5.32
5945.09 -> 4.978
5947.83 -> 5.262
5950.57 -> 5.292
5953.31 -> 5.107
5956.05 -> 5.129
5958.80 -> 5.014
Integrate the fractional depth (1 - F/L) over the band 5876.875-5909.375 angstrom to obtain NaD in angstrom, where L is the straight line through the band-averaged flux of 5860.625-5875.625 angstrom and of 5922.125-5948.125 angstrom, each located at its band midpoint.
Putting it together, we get 4.3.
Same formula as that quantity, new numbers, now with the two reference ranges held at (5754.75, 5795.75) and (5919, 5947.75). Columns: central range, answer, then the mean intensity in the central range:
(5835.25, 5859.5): 0.5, 5.05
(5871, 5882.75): -0.2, 5.23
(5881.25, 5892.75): 1.8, 4.32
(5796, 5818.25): -0.9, 5.39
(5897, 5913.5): 0.1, 5.11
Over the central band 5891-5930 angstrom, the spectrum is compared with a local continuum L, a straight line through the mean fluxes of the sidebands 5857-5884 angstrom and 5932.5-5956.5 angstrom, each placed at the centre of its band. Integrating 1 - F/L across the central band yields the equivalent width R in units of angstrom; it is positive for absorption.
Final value 2.40 angstrom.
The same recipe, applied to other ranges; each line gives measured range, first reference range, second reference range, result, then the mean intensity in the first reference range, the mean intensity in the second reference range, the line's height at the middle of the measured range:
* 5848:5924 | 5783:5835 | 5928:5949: 2.9 angstrom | 5.31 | 5.11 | 5.19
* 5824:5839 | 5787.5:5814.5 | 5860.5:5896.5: -0.6 angstrom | 5.29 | 4.89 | 5.13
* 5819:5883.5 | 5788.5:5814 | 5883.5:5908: -4.6 angstrom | 5.28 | 4.55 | 4.89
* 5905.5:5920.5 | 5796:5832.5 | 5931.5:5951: 0.2 angstrom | 5.41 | 5.16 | 5.21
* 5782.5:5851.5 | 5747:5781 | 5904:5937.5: 0.6 angstrom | 5.36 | 5.17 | 5.29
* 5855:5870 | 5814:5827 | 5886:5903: -1.8 angstrom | 5.47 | 4.3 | 4.8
